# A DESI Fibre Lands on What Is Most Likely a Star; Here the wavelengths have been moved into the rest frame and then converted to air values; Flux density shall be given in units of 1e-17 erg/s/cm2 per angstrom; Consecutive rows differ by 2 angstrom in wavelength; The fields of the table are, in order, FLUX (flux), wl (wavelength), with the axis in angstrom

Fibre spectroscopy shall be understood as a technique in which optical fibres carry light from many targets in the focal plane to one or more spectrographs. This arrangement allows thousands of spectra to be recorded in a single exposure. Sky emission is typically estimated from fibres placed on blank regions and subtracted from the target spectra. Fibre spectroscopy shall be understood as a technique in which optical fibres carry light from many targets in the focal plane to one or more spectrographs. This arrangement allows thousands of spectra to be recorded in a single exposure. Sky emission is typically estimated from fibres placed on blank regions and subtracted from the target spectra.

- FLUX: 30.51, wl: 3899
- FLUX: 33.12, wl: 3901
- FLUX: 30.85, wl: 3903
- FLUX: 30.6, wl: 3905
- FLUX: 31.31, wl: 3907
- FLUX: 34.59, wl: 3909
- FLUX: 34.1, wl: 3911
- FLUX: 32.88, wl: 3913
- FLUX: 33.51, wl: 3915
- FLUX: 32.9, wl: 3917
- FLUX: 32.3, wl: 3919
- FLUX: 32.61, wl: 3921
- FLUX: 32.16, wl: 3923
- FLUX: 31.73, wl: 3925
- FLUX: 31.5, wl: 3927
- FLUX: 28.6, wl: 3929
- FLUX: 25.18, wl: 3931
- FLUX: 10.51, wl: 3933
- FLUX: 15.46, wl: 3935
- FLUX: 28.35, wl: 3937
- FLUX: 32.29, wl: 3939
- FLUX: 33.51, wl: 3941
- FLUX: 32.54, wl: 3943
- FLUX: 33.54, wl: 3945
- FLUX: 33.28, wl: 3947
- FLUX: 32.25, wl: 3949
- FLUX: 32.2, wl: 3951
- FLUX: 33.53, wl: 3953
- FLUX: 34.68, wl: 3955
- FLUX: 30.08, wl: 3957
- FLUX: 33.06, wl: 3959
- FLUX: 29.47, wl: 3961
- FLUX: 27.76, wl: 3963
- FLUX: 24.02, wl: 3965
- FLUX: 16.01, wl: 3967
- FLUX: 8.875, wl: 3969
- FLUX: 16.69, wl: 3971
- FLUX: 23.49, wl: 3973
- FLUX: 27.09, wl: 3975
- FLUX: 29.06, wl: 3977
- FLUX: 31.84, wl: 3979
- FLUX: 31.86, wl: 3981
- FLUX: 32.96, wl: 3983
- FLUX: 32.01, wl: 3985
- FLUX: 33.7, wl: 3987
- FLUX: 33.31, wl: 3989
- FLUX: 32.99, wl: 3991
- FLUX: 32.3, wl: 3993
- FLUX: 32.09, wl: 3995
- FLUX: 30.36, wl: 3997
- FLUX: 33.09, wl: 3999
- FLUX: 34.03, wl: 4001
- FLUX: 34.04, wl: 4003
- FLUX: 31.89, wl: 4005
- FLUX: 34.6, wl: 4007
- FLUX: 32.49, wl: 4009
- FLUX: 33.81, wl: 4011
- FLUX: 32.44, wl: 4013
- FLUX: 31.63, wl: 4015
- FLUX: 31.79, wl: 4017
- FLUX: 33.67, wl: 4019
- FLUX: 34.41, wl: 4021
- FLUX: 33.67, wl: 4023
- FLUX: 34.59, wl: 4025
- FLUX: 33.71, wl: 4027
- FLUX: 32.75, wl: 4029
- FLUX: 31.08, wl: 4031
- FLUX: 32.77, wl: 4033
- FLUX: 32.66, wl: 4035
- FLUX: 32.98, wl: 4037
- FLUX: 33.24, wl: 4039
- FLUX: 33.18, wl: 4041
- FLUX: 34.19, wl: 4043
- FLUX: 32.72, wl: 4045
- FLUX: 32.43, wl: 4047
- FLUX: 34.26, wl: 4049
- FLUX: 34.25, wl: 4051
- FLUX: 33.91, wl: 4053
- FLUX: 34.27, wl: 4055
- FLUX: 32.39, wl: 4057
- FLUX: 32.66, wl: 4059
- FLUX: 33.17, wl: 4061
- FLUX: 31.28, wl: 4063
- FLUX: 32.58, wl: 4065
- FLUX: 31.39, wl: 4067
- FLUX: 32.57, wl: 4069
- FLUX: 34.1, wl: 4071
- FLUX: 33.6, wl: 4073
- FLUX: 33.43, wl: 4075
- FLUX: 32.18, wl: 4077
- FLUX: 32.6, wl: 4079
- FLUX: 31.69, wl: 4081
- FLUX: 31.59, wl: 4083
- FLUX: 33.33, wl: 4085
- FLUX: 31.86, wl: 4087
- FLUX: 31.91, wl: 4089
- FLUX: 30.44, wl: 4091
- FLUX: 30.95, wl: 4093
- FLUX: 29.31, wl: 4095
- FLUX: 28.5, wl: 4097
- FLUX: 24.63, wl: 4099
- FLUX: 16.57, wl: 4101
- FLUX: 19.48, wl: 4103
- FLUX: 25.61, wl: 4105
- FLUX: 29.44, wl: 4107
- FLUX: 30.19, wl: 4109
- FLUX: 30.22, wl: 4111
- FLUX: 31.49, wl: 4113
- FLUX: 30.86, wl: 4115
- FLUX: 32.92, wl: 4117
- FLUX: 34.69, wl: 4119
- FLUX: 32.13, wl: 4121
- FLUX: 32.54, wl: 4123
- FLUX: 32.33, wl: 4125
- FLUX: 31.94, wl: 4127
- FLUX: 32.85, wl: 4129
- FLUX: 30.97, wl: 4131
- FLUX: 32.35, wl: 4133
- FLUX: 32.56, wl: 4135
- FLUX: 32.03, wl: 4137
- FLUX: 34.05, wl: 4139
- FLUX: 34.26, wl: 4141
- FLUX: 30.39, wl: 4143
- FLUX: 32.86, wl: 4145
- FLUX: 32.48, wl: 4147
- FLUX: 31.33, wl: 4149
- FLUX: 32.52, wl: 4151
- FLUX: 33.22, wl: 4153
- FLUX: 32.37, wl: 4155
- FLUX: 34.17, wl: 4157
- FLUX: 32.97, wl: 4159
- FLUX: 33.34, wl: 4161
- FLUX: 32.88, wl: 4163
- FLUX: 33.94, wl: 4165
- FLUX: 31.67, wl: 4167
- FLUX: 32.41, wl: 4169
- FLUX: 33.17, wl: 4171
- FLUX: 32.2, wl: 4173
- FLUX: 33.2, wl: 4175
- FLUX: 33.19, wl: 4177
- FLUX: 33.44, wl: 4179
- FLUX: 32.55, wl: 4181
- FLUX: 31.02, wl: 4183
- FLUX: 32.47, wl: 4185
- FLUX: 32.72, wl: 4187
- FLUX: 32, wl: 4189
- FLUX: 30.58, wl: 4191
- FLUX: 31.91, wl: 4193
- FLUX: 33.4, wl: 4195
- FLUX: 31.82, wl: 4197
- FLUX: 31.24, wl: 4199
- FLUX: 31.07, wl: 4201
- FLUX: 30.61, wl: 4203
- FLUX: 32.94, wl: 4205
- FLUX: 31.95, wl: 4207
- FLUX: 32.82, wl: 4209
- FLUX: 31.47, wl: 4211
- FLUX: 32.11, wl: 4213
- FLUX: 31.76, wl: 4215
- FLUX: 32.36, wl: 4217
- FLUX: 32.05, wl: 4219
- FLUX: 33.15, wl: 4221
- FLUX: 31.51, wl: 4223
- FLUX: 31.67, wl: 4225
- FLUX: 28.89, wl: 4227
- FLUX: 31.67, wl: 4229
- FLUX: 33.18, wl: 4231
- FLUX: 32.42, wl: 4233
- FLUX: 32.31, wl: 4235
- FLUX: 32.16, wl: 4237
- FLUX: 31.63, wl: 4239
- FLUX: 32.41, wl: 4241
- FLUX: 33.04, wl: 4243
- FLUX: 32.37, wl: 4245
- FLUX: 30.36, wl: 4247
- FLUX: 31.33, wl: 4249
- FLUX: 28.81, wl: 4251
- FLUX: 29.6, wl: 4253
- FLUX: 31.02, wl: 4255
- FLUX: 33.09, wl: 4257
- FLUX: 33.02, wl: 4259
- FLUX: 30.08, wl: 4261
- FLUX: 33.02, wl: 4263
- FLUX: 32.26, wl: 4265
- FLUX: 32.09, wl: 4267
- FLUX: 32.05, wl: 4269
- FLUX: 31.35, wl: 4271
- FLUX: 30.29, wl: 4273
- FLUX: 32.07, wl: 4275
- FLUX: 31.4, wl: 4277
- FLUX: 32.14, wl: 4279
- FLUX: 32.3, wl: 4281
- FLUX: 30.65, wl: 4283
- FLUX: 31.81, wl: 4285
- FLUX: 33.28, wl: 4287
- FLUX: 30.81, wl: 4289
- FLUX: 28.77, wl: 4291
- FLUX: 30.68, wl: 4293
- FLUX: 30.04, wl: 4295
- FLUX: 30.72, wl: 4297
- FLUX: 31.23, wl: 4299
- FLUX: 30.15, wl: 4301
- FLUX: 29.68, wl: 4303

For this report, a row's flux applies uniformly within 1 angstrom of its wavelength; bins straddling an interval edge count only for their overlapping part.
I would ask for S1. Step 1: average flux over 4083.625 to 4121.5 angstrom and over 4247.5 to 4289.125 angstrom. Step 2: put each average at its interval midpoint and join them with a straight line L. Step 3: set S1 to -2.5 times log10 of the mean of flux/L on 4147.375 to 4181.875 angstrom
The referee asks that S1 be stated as -0.096 mag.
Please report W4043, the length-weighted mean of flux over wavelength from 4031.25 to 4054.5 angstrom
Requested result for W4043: 33.3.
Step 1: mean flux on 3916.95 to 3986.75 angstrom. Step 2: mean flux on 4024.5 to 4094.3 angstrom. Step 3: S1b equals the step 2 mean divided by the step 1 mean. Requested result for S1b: 1.15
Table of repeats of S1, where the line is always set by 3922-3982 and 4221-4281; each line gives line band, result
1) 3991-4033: -0.16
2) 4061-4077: -0.12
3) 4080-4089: -0.09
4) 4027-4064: -0.14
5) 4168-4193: -0.06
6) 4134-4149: -0.08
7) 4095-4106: 0.25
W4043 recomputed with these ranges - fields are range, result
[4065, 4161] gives 31.2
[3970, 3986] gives 28.1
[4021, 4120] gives 31.5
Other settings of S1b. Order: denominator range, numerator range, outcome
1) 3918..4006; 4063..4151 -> 1.06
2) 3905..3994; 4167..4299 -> 1.08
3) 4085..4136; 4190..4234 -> 1.06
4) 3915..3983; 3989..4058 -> 1.17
